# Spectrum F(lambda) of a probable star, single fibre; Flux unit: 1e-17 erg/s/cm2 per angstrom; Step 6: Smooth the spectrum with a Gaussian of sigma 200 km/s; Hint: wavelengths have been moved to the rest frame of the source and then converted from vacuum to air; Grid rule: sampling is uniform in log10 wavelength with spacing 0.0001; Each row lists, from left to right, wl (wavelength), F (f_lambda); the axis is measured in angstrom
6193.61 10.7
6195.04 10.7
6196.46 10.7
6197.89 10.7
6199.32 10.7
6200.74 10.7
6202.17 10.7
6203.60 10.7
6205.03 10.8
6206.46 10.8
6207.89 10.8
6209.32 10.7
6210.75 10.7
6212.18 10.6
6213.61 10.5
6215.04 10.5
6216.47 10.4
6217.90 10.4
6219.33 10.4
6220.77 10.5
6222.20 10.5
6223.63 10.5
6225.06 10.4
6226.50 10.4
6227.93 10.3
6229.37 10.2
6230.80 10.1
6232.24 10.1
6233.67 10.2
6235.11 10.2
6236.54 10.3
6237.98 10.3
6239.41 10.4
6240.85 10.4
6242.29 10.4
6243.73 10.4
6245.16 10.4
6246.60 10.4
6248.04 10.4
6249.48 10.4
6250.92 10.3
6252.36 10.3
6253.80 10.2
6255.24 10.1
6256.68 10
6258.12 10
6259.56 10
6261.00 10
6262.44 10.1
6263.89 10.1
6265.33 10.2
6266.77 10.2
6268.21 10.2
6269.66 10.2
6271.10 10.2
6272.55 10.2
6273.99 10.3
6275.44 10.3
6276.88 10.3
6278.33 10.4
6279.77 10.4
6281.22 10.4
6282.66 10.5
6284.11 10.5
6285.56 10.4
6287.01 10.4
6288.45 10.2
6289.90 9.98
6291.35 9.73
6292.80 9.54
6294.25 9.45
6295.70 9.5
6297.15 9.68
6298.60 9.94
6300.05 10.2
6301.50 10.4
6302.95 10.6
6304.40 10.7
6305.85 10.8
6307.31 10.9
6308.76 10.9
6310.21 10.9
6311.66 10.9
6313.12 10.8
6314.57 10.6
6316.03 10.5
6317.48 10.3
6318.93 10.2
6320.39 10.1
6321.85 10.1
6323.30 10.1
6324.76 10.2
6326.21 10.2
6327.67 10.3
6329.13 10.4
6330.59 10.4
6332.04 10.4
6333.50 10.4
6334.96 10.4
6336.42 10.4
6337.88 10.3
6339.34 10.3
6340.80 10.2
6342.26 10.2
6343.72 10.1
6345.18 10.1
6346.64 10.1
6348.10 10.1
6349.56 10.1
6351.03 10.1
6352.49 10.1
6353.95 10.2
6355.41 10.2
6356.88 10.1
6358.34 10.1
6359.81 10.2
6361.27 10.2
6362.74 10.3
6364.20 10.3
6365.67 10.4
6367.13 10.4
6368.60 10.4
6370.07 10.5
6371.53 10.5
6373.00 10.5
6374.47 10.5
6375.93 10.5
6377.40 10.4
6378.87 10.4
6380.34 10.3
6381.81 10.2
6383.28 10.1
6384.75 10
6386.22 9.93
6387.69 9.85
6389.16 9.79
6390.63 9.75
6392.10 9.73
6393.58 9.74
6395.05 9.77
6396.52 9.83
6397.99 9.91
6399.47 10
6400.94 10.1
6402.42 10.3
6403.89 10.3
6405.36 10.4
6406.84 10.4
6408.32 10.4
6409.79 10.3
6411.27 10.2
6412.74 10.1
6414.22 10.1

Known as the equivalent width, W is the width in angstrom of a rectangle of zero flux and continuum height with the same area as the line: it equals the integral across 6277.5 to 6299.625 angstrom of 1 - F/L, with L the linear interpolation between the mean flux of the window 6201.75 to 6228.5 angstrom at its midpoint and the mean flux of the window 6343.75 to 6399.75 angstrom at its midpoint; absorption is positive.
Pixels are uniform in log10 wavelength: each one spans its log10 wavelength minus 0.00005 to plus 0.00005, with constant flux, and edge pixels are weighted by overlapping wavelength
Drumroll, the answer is 0.6 angstrom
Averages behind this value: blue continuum 10.6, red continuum 10.1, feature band 10.1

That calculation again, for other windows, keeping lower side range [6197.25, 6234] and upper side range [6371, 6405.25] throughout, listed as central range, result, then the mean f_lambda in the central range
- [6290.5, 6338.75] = -0.14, 10.3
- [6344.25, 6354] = 0.09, 10.1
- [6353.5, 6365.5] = -0.04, 10.2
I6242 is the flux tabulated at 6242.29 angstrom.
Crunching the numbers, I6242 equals 10.4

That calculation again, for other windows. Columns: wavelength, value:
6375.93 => 10.5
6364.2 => 10.3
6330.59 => 10.4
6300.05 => 10.2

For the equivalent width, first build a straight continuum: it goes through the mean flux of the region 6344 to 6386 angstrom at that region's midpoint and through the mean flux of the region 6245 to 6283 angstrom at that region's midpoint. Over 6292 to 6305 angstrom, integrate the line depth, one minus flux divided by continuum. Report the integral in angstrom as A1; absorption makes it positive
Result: 0.32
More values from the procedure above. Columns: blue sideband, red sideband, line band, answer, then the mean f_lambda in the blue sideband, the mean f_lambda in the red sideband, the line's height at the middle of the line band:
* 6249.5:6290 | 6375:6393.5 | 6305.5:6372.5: -1.3 angstrom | 10.2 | 10.1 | 10.1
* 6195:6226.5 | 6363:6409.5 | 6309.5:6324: -0.1 angstrom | 10.6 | 10.2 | 10.3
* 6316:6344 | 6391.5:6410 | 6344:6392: -0.1 angstrom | 10.3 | 10.1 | 10.2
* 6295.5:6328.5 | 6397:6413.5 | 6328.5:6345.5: 0.1 angstrom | 10.4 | 10.2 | 10.3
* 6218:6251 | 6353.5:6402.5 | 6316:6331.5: 0.0 angstrom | 10.3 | 10.2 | 10.2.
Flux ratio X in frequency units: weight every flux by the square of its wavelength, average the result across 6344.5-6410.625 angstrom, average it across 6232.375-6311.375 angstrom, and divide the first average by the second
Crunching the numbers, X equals 1.0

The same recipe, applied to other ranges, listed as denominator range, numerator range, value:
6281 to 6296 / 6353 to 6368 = 1.04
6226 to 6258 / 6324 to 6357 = 1.03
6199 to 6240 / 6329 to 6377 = 1.02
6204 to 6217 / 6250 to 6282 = 0.98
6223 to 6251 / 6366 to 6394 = 1.03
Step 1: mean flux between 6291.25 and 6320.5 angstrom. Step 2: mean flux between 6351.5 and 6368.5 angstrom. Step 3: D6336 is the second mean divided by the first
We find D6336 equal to 1.0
